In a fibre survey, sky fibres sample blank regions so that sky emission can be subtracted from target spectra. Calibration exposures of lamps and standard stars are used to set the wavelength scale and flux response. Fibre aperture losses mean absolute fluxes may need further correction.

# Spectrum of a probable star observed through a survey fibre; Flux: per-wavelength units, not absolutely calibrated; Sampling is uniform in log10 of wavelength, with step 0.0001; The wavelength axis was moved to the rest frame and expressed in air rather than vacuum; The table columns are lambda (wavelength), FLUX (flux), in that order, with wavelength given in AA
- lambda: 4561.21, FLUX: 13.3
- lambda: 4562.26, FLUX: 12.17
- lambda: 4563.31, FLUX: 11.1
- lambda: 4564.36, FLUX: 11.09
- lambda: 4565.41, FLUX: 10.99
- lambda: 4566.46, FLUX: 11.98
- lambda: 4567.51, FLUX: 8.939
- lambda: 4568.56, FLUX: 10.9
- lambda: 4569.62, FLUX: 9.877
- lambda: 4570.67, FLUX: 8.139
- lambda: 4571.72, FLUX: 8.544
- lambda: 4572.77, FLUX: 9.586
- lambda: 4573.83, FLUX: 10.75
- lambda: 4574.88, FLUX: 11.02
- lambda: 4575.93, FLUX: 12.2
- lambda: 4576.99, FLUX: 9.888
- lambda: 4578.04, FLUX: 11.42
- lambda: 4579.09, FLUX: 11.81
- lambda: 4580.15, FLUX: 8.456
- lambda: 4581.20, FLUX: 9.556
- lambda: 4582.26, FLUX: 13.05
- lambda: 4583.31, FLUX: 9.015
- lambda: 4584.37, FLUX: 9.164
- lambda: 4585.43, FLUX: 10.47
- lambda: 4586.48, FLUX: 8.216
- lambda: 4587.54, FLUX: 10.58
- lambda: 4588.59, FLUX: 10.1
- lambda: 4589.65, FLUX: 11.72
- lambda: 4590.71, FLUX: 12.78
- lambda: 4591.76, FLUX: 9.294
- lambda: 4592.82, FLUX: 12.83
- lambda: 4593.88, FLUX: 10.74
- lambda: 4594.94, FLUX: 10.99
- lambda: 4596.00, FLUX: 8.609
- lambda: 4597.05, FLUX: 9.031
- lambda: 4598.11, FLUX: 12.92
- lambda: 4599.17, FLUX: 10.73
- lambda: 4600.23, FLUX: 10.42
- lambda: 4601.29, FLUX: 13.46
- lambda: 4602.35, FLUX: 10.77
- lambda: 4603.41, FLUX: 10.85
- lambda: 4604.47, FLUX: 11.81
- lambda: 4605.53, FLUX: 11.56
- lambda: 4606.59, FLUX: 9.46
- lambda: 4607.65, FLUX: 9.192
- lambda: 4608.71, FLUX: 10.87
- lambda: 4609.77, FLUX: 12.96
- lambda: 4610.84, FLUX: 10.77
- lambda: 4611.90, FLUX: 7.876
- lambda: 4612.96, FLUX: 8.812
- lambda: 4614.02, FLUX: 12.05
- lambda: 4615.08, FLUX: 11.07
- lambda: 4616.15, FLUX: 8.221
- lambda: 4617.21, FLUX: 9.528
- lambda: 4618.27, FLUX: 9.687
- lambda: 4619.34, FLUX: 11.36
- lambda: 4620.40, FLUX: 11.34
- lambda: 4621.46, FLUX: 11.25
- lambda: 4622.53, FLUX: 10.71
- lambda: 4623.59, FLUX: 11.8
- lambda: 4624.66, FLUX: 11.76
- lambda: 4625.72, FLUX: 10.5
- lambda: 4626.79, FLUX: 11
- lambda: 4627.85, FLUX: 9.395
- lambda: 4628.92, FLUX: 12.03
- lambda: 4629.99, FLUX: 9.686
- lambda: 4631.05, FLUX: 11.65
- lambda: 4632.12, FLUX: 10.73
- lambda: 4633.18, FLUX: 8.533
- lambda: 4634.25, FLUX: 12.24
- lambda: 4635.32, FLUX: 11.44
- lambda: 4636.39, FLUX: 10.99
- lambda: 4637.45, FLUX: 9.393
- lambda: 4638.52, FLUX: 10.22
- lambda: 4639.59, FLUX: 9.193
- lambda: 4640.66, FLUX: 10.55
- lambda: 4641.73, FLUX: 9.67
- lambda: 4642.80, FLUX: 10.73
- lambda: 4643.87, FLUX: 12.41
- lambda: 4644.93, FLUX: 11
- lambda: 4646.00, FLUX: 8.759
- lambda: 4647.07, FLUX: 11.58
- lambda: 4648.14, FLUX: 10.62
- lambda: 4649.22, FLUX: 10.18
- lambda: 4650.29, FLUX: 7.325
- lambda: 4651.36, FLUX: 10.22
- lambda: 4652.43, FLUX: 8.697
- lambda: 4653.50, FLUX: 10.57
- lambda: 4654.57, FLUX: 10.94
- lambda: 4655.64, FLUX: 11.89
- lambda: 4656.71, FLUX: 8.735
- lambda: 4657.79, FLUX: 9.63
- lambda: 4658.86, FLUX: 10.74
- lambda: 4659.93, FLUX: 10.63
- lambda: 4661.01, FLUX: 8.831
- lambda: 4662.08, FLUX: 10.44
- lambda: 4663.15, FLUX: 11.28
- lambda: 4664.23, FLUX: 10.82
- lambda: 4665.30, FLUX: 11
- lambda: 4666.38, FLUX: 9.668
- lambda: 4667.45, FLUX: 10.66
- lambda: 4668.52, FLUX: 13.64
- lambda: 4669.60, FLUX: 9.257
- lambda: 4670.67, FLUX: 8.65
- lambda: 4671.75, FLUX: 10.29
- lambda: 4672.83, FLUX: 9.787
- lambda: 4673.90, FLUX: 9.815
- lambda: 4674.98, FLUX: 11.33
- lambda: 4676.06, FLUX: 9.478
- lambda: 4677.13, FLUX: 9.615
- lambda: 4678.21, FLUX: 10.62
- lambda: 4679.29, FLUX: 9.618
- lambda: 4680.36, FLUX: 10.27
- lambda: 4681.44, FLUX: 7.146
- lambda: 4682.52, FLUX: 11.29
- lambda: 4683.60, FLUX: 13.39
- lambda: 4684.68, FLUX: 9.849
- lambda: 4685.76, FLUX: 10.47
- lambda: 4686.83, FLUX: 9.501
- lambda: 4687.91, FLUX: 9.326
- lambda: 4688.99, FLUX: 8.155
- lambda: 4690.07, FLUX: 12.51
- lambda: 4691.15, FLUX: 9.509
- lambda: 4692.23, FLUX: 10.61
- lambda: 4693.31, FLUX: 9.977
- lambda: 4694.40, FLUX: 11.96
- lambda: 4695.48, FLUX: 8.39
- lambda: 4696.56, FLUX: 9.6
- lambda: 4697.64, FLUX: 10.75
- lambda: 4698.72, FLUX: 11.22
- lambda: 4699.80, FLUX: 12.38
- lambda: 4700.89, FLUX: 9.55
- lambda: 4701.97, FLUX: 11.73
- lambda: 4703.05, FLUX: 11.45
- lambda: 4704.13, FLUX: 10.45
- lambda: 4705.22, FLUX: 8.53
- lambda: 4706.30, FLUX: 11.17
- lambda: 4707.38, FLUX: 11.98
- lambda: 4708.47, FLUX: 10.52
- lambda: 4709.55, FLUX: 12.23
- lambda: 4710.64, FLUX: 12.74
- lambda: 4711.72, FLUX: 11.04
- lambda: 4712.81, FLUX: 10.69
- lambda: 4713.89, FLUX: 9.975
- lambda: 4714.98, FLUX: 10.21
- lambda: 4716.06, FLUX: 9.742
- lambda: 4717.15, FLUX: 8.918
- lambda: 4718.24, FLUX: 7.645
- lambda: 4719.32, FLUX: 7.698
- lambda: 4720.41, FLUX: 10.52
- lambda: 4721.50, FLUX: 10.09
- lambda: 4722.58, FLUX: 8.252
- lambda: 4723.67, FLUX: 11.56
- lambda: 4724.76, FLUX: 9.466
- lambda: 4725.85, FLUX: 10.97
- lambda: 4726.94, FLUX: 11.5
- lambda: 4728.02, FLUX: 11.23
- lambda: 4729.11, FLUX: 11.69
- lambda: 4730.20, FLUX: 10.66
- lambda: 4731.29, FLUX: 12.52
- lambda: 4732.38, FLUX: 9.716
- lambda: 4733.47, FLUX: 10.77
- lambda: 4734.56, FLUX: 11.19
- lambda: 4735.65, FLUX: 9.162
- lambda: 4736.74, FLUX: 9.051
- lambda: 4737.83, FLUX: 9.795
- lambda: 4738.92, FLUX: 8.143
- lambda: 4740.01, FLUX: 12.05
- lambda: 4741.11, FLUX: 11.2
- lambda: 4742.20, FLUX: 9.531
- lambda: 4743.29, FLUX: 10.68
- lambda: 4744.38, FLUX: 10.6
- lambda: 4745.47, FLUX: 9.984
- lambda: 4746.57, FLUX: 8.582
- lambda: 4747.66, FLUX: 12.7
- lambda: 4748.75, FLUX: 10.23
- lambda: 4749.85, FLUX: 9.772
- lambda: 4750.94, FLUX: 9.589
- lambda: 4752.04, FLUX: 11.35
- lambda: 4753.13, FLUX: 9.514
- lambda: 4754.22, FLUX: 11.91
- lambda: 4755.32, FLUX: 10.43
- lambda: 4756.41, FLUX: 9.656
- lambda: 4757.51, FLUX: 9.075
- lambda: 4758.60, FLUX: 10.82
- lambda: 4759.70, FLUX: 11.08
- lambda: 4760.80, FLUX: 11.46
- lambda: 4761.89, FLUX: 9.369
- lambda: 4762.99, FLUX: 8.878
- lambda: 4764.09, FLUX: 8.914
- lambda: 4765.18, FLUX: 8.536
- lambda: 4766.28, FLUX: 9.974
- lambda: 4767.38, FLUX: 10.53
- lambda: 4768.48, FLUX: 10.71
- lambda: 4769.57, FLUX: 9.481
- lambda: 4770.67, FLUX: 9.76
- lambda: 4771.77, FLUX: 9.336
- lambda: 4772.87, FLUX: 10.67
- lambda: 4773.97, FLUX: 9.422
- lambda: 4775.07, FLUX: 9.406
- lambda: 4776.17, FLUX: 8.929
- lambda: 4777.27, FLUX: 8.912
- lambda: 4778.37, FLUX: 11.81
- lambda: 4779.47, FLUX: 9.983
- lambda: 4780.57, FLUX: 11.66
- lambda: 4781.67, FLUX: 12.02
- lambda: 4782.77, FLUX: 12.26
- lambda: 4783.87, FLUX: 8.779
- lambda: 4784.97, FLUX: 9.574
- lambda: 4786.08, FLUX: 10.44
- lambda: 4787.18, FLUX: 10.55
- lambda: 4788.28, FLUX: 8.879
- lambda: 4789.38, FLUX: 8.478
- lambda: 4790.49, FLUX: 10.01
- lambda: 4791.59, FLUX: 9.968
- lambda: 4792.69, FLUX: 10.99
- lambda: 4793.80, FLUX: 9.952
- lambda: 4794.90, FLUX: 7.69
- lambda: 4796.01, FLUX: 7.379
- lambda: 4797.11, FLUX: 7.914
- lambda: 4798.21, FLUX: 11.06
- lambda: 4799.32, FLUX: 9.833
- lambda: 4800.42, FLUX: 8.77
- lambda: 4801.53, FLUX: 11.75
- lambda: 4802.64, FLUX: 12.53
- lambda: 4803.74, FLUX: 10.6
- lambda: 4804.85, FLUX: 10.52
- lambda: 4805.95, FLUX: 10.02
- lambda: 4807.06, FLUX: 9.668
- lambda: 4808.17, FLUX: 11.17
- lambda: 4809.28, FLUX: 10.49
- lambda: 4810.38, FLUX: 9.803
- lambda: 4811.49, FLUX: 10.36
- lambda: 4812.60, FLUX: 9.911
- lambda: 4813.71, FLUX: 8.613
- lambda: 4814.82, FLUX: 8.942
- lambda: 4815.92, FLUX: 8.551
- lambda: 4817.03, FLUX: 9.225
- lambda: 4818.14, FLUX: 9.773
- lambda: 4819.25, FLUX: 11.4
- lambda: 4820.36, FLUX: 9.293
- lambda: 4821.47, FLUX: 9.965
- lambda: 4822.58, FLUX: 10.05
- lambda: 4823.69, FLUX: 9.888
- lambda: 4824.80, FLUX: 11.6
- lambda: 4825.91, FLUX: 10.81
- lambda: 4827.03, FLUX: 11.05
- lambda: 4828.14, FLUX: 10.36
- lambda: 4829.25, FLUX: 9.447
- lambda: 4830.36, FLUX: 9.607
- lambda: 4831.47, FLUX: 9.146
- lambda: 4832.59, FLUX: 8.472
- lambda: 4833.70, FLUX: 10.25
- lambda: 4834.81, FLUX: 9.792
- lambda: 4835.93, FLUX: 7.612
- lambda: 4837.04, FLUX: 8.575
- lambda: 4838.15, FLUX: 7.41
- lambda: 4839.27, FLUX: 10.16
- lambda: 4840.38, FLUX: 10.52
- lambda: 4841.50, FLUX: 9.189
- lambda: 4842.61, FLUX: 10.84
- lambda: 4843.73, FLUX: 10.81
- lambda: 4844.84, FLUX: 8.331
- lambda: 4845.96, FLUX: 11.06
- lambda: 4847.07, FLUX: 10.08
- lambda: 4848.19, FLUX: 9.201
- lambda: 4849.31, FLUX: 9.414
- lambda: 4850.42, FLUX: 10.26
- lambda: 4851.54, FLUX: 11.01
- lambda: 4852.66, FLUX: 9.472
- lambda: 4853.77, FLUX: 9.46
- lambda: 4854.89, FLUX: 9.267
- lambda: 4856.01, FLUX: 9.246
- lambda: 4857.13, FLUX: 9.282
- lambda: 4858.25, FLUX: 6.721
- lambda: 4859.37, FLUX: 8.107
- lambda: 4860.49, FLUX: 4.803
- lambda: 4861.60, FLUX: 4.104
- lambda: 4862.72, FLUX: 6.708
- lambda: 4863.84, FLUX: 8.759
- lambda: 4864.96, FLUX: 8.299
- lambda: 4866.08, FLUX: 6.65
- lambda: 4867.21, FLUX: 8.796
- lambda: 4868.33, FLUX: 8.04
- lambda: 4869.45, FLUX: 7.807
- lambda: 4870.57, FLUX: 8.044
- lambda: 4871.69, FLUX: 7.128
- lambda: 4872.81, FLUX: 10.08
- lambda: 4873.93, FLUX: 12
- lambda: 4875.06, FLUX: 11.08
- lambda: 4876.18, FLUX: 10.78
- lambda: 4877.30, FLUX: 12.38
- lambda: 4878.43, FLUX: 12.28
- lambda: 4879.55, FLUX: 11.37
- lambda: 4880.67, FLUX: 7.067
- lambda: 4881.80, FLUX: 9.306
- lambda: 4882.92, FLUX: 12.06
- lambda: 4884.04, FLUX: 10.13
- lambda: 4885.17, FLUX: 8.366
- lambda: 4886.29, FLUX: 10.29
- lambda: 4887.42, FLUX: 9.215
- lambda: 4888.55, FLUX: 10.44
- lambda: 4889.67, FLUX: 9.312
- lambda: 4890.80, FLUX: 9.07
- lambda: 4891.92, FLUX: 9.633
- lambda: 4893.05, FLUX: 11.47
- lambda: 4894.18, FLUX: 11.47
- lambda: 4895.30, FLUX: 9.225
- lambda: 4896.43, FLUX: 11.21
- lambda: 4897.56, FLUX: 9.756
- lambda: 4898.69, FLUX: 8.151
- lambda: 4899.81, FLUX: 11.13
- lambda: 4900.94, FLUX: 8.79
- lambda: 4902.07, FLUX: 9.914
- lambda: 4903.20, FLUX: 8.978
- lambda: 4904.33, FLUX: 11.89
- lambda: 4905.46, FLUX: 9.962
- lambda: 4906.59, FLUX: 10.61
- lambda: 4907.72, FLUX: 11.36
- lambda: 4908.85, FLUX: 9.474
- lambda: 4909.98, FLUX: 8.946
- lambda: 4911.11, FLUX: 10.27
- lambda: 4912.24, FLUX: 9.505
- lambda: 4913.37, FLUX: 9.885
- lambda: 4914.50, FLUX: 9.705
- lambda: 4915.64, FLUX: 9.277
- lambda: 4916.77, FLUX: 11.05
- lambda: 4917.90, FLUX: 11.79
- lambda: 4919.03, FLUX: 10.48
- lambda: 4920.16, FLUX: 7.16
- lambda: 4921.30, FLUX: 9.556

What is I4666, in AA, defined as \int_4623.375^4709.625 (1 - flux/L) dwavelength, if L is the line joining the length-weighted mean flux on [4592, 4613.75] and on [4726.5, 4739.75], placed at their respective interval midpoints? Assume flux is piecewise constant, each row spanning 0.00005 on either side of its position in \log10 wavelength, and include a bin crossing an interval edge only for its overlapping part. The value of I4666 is 1.6 AA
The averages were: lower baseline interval 10.7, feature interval 10.4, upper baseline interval 10.5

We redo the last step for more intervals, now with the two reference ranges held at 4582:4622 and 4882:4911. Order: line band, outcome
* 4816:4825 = 0.2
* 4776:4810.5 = 0.5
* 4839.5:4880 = 3.6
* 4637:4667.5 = 0.8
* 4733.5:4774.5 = 0.9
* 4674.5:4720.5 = 0.4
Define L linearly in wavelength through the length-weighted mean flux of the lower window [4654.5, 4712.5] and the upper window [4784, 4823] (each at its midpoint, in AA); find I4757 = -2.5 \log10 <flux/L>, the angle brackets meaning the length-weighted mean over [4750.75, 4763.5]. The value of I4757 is -0.023 mag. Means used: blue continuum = 10.5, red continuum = 9.82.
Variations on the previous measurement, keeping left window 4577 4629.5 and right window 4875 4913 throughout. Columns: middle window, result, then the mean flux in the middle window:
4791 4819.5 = 0.05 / 9.87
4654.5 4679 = 0.02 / 10.3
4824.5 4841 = 0.07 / 9.62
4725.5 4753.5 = -0.01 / 10.5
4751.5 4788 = 0.02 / 10.1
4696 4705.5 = -0.02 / 10.7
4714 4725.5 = 0.11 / 9.45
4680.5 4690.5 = 0.04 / 10.2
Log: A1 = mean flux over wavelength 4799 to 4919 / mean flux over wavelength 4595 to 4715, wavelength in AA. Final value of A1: 0.9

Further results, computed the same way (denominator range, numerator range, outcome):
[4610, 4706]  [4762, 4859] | 0.95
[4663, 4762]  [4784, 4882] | 0.92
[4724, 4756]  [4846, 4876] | 0.83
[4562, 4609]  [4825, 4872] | 0.84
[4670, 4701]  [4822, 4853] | 0.96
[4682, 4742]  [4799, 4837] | 0.95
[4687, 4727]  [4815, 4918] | 0.93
